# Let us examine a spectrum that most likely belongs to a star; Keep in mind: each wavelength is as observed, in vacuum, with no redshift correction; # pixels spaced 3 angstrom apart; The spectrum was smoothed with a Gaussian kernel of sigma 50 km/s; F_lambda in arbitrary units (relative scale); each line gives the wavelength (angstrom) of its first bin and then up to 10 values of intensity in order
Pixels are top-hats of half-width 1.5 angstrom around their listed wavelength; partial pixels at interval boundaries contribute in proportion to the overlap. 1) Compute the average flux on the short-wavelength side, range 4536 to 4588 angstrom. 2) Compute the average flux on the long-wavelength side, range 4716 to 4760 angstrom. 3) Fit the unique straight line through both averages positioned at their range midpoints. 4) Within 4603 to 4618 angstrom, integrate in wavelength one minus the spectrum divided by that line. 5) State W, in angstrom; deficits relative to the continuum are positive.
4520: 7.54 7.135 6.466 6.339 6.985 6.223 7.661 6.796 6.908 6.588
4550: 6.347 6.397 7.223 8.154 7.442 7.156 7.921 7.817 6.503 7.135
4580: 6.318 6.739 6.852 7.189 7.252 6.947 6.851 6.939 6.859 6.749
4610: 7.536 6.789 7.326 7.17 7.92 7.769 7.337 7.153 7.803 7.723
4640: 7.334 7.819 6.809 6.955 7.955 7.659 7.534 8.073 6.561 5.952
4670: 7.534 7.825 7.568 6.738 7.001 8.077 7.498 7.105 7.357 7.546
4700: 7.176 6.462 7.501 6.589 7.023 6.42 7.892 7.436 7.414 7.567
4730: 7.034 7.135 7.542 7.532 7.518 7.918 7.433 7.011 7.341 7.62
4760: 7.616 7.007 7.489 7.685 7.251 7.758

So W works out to 0.2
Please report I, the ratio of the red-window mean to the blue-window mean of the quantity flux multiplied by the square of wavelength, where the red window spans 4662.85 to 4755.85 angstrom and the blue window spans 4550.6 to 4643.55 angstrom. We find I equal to 1.05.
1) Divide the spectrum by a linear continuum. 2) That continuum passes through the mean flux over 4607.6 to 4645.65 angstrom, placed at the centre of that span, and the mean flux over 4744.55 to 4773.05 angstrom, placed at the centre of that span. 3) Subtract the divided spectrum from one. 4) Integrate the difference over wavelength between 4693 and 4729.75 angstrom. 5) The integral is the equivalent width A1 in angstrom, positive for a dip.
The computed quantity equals 1.2 angstrom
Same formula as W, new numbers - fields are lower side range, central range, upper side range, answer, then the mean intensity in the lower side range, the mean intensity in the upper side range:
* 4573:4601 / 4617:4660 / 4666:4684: -2.8 angstrom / 6.88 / 7.16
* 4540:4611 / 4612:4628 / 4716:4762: -0.6 angstrom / 7.02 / 7.45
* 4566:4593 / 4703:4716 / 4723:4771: 0.9 angstrom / 7.08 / 7.43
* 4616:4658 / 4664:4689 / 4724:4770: 0.8 angstrom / 7.49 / 7.43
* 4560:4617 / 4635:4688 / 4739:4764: -0.9 angstrom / 7.08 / 7.45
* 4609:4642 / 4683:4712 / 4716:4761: 0.8 angstrom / 7.45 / 7.45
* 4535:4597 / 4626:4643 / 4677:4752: -0.8 angstrom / 7.05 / 7.28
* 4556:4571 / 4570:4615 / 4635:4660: 3.7 angstrom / 7.64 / 7.49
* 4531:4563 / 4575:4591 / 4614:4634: 0.8 angstrom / 6.97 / 7.46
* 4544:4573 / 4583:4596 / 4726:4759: 0.4 angstrom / 7.2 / 7.42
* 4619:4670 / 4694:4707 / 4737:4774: 0.4 angstrom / 7.39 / 7.46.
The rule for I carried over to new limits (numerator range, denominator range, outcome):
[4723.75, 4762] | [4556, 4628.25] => 1.10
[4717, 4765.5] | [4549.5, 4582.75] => 1.12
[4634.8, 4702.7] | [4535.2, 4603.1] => 1.09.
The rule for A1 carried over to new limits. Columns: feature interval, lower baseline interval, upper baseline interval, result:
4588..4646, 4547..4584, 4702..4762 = -1.0 angstrom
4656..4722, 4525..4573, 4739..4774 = 0.8 angstrom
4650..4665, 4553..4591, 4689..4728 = -0.8 angstrom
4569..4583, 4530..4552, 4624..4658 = 0.1 angstrom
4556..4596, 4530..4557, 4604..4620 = -1.6 angstrom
